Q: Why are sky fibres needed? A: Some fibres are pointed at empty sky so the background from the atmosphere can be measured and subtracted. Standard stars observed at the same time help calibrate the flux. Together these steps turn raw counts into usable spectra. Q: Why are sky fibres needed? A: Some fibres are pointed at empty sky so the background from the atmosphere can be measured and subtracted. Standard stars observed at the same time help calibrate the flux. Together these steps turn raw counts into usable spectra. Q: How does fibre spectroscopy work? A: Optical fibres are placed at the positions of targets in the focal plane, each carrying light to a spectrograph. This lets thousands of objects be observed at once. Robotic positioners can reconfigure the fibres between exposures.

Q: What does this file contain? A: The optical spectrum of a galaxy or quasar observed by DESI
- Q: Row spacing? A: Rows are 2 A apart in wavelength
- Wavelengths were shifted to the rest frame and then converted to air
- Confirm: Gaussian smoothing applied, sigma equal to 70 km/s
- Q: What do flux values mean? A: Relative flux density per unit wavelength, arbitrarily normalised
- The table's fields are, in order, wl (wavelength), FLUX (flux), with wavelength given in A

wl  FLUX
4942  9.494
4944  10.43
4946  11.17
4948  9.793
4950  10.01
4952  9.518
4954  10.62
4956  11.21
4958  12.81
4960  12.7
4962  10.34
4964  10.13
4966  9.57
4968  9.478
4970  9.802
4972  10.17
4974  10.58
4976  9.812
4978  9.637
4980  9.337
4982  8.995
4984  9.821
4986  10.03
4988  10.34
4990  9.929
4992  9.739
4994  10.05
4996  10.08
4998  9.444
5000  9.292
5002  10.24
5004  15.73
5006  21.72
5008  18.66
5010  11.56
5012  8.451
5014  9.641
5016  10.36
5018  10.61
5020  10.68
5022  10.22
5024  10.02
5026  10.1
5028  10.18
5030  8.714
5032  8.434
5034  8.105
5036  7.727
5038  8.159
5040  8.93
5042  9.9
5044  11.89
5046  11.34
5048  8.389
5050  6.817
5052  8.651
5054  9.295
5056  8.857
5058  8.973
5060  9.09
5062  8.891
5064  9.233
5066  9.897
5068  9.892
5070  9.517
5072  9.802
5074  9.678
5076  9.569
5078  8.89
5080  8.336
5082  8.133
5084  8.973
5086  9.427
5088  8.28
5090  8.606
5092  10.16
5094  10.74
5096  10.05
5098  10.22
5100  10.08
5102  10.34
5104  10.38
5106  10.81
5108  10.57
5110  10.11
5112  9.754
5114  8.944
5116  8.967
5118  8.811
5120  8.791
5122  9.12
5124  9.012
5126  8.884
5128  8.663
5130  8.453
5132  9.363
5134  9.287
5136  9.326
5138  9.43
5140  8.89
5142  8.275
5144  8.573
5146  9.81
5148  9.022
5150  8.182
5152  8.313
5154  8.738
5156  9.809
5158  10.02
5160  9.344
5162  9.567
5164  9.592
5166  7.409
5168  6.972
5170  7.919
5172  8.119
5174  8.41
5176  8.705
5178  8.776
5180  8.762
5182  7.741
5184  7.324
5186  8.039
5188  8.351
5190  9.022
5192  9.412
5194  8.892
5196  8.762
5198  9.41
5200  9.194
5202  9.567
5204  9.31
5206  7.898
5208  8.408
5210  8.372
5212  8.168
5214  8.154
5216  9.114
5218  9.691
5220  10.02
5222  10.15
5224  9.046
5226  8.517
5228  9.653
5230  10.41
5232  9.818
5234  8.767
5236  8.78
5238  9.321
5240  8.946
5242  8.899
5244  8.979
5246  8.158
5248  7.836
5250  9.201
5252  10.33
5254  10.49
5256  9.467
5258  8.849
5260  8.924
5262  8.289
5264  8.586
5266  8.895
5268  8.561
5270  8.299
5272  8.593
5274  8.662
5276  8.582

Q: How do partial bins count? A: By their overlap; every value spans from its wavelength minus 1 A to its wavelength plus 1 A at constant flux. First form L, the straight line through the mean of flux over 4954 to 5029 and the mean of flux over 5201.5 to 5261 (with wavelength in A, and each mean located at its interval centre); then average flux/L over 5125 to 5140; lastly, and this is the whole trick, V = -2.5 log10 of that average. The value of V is 0.09 mag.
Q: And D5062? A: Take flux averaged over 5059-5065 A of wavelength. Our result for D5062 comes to 9.07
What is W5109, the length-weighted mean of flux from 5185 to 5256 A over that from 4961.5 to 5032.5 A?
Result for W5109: 0.85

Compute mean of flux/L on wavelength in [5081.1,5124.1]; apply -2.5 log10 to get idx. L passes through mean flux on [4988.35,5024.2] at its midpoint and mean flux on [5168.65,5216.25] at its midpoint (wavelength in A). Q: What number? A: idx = 0.043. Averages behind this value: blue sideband 11.5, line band 9.57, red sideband 8.56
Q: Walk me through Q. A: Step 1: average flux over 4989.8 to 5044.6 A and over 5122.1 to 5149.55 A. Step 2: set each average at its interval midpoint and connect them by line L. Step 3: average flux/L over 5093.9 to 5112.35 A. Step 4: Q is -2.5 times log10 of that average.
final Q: -0.094 mag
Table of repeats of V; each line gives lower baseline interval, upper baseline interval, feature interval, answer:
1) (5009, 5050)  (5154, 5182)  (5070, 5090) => 0.030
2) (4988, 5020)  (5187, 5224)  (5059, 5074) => 0.141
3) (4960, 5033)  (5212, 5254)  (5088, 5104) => 0.010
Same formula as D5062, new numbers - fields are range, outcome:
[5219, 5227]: 9.43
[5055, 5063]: 8.95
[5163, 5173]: 8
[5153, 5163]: 9.5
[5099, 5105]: 10.3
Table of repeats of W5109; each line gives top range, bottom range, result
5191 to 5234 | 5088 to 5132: 0.96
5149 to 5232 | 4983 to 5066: 0.87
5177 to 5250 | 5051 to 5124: 0.94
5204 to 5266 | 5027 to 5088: 0.99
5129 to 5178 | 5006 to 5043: 0.85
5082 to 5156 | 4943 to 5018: 0.86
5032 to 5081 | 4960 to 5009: 0.83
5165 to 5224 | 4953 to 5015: 0.79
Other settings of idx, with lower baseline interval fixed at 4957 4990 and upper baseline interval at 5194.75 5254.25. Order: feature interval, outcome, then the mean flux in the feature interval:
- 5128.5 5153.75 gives 0.067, 8.9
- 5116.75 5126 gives 0.073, 8.93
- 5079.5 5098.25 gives 0.048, 9.28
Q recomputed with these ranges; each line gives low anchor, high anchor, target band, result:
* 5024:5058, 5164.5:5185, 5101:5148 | -0.11 mag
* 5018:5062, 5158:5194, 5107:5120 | -0.07 mag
